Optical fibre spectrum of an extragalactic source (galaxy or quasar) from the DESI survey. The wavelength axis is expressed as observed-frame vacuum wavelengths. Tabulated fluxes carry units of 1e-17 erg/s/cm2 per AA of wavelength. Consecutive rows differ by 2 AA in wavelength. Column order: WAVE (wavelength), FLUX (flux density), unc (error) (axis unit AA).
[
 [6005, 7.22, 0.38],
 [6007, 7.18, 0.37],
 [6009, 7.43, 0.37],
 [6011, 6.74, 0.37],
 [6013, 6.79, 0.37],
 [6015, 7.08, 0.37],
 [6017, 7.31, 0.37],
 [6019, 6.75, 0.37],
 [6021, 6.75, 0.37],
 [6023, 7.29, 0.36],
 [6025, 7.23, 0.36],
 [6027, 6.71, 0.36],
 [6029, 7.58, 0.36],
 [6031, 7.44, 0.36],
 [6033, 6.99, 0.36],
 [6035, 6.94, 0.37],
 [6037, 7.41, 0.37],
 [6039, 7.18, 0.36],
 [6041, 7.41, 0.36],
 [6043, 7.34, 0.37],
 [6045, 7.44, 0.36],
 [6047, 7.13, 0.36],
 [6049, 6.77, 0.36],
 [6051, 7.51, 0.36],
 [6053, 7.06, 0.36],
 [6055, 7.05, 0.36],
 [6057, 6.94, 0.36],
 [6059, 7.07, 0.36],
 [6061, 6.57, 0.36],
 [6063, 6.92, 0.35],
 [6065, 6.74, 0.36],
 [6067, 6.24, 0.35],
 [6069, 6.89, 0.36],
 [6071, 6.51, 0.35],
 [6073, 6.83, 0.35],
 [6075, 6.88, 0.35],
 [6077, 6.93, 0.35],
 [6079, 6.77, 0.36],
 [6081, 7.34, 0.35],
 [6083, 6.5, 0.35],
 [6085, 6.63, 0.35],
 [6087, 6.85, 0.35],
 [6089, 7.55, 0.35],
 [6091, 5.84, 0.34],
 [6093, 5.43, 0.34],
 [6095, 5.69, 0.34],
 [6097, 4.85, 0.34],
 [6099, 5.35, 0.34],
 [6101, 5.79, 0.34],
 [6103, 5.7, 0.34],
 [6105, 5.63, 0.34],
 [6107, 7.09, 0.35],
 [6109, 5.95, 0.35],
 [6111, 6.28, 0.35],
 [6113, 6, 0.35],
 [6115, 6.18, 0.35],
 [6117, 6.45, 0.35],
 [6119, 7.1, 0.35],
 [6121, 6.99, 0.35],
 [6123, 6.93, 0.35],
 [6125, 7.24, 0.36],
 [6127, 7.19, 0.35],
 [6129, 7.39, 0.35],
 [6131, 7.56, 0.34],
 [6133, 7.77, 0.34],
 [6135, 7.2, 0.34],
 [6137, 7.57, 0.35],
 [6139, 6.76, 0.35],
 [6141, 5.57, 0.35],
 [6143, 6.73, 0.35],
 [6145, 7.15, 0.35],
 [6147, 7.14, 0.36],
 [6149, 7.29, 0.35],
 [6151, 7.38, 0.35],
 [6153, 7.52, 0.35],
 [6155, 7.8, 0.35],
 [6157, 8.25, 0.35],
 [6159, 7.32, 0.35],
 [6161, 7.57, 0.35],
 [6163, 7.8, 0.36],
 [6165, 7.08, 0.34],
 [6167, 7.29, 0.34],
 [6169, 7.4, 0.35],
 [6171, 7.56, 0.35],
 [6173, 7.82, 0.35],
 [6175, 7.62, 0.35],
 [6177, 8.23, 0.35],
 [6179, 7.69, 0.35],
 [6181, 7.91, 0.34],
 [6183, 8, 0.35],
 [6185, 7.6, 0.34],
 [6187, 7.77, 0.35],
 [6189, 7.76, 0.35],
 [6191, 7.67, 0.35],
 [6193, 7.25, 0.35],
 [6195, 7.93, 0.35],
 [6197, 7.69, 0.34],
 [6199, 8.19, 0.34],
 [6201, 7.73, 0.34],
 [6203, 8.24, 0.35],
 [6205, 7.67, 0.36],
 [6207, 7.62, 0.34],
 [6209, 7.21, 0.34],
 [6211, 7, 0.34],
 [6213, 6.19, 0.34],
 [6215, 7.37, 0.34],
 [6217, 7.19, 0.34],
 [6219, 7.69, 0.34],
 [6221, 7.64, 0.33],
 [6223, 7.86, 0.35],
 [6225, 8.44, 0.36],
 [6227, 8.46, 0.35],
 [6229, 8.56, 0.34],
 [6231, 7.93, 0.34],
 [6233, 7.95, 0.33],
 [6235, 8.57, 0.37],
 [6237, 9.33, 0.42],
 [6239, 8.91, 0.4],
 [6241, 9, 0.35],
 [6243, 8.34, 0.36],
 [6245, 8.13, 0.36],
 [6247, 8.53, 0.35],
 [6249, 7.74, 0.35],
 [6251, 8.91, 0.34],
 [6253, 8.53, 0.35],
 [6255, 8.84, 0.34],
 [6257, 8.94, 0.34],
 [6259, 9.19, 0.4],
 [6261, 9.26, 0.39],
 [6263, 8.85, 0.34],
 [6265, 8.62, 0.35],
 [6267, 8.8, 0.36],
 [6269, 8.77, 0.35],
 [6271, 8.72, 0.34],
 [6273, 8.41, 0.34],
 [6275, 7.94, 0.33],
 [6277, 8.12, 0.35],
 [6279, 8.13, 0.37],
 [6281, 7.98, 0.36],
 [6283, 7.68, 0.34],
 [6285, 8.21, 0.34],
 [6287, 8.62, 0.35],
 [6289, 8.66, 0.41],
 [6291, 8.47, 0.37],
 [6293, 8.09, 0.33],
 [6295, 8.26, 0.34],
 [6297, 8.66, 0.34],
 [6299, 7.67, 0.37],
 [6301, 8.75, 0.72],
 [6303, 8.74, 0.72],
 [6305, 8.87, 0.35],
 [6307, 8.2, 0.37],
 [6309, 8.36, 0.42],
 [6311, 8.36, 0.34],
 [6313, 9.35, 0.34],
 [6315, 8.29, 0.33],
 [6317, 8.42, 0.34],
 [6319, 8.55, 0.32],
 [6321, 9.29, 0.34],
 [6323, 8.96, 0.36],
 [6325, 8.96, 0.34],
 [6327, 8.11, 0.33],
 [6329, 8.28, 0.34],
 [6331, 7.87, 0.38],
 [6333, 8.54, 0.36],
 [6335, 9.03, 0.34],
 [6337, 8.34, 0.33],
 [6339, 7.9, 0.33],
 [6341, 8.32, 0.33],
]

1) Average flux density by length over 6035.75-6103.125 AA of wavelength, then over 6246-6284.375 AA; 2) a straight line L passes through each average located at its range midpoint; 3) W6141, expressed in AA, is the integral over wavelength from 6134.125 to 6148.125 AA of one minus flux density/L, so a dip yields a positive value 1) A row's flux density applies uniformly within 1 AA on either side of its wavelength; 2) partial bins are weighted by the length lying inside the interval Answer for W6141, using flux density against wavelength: 0.9 AA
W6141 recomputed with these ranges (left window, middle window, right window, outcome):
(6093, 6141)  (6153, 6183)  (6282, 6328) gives -2.7 AA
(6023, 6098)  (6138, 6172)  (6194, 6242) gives 1.0 AA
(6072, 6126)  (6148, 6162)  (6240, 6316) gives -1.1 AA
